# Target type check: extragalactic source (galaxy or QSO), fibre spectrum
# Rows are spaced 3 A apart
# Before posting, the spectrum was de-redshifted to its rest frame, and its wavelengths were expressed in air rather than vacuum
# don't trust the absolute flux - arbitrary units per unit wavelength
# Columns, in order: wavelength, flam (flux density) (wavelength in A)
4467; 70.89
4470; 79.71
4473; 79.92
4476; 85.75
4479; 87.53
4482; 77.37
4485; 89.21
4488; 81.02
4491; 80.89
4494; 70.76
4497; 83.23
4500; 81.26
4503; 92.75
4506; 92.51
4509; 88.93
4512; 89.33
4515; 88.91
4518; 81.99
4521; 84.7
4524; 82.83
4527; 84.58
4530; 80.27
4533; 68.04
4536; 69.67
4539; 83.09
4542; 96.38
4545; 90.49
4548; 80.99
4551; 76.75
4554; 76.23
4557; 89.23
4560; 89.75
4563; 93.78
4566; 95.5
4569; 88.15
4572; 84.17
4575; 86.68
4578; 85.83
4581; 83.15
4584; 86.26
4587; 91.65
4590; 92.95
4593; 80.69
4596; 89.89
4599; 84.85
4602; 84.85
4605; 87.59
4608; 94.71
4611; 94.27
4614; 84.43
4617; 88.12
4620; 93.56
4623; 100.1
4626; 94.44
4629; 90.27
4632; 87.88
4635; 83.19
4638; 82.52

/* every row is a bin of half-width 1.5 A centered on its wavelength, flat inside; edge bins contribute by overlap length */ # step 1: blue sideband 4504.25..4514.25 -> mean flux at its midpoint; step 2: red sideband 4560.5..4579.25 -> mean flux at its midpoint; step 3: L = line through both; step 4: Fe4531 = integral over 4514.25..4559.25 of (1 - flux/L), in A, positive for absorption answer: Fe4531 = 3.72 A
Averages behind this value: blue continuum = 90.2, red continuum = 89.1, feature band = 82.3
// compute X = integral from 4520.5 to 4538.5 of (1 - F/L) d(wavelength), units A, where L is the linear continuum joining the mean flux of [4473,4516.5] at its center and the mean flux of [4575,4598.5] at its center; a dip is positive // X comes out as 1.6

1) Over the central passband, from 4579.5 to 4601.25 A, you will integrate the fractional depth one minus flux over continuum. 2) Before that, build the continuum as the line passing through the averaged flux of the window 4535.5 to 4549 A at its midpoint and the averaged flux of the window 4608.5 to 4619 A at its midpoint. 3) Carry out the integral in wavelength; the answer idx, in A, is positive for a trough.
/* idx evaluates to 0.3 A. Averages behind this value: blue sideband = 85.3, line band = 87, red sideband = 89.7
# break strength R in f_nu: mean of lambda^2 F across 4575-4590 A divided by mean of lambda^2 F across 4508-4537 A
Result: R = 1.09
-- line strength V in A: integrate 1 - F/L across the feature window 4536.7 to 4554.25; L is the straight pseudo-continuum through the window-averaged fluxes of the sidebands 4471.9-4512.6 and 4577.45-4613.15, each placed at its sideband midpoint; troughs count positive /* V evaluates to 0.5 A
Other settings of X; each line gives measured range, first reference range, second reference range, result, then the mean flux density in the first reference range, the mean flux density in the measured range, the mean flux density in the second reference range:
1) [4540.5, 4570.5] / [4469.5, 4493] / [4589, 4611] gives -0.56 A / 82.5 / 87.7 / 88.3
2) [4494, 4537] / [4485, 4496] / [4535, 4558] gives -1.19 A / 79.4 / 83.2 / 83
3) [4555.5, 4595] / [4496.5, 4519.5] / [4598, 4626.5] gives 0.55 A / 87.5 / 88.3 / 90.7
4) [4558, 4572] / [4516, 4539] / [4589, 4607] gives -1.27 A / 79.4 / 90.9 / 86.9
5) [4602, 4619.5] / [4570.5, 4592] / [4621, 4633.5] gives 0.27 A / 87.1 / 89.6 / 93.2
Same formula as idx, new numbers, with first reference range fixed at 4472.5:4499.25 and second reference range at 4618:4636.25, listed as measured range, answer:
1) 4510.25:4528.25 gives -0.29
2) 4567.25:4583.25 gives 0.40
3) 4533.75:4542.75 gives 0.50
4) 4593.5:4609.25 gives 0.35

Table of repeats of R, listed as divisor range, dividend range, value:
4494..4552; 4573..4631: 1.10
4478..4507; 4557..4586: 1.10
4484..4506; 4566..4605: 1.09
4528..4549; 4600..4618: 1.13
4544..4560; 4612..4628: 1.14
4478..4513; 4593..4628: 1.12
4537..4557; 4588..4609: 1.07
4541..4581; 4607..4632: 1.09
